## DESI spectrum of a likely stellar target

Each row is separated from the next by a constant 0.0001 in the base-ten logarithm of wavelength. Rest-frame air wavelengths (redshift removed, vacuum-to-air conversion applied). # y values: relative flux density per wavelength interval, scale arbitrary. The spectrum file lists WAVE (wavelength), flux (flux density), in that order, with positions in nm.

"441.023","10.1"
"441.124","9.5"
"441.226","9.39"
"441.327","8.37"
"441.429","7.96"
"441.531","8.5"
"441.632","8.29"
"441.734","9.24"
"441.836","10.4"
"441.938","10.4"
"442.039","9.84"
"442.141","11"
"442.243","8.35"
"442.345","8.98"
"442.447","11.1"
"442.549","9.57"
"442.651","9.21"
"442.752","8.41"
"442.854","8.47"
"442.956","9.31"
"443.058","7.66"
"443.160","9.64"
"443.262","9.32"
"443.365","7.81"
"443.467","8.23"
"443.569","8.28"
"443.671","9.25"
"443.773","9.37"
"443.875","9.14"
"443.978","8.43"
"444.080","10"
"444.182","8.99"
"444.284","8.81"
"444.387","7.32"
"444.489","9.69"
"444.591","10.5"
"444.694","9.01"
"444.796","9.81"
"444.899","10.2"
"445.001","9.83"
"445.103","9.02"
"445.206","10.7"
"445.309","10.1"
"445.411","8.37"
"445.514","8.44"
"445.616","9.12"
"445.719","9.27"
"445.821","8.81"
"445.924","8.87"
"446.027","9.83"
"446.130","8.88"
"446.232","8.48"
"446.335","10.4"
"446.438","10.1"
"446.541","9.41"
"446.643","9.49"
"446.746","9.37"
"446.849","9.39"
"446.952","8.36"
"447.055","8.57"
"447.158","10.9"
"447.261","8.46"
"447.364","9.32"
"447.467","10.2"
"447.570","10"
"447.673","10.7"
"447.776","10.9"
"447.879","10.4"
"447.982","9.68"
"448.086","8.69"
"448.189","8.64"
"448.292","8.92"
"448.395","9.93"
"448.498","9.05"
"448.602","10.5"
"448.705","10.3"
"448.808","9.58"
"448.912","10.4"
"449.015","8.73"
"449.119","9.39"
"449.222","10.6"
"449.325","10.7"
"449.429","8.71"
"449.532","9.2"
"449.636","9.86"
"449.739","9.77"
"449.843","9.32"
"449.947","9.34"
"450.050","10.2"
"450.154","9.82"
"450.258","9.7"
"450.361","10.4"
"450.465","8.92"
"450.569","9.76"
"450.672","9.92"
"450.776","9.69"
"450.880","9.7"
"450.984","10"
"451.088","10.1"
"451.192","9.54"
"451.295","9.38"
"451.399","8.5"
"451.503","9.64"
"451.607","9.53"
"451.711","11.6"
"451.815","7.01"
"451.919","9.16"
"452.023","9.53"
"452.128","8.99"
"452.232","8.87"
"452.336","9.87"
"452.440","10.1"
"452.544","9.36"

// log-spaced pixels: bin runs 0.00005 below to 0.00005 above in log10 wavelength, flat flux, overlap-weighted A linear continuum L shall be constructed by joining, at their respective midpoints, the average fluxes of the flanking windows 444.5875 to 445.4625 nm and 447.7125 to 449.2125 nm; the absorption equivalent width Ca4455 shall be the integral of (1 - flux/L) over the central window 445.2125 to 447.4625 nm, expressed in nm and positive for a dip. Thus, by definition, 0.09 nm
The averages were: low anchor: 9.68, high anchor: 9.68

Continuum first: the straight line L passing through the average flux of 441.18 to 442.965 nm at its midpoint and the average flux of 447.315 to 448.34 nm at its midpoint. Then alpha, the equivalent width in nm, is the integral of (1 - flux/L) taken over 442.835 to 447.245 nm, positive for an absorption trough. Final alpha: 0.15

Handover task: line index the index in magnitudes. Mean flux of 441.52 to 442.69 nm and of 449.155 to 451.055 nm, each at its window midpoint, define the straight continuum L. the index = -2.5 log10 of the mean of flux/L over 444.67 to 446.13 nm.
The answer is 0.03 mag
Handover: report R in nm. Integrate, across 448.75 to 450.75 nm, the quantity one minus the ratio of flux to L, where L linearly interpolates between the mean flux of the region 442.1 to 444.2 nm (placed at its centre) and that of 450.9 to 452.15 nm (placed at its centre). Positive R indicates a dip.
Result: -0.08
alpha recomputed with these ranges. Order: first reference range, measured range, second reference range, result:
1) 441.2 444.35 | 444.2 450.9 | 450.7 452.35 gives -0.19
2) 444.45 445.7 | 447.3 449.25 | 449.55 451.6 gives -0.03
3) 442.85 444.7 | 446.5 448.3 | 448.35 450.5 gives -0.02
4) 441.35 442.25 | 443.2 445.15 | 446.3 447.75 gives 0.08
